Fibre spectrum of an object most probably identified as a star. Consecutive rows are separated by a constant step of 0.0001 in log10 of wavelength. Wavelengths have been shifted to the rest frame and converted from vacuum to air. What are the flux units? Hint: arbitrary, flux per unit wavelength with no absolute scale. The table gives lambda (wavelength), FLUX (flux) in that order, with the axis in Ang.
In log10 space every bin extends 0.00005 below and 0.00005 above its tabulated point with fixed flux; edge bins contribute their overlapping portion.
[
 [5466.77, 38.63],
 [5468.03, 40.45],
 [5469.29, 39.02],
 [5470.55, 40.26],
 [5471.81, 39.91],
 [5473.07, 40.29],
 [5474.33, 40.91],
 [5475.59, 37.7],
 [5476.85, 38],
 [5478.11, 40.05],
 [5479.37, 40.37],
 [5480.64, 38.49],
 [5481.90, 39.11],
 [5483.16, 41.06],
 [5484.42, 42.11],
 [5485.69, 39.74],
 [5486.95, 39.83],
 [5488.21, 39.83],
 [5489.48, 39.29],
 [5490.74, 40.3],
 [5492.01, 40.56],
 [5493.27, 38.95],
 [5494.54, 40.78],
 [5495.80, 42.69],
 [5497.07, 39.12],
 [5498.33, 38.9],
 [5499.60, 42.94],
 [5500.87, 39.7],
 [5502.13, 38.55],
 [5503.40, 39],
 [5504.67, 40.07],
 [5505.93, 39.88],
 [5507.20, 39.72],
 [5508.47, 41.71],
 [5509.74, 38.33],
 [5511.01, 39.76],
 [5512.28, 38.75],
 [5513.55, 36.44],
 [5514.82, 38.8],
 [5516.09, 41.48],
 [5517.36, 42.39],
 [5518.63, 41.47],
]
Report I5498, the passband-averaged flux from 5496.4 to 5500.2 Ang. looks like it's 40.3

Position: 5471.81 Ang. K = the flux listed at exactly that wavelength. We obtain 39.91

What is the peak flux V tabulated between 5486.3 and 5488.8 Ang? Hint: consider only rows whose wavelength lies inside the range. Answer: 39.83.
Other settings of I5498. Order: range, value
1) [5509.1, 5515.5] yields 38.4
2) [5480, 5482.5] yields 38.7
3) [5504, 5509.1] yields 40.3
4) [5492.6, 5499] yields 40.1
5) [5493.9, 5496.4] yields 41.7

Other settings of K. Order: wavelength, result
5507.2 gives 39.72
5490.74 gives 40.3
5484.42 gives 42.11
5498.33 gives 38.9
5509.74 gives 38.33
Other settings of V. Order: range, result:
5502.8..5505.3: 40.07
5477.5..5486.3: 42.11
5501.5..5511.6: 41.71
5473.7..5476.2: 40.91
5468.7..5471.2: 40.26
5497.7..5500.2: 42.94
